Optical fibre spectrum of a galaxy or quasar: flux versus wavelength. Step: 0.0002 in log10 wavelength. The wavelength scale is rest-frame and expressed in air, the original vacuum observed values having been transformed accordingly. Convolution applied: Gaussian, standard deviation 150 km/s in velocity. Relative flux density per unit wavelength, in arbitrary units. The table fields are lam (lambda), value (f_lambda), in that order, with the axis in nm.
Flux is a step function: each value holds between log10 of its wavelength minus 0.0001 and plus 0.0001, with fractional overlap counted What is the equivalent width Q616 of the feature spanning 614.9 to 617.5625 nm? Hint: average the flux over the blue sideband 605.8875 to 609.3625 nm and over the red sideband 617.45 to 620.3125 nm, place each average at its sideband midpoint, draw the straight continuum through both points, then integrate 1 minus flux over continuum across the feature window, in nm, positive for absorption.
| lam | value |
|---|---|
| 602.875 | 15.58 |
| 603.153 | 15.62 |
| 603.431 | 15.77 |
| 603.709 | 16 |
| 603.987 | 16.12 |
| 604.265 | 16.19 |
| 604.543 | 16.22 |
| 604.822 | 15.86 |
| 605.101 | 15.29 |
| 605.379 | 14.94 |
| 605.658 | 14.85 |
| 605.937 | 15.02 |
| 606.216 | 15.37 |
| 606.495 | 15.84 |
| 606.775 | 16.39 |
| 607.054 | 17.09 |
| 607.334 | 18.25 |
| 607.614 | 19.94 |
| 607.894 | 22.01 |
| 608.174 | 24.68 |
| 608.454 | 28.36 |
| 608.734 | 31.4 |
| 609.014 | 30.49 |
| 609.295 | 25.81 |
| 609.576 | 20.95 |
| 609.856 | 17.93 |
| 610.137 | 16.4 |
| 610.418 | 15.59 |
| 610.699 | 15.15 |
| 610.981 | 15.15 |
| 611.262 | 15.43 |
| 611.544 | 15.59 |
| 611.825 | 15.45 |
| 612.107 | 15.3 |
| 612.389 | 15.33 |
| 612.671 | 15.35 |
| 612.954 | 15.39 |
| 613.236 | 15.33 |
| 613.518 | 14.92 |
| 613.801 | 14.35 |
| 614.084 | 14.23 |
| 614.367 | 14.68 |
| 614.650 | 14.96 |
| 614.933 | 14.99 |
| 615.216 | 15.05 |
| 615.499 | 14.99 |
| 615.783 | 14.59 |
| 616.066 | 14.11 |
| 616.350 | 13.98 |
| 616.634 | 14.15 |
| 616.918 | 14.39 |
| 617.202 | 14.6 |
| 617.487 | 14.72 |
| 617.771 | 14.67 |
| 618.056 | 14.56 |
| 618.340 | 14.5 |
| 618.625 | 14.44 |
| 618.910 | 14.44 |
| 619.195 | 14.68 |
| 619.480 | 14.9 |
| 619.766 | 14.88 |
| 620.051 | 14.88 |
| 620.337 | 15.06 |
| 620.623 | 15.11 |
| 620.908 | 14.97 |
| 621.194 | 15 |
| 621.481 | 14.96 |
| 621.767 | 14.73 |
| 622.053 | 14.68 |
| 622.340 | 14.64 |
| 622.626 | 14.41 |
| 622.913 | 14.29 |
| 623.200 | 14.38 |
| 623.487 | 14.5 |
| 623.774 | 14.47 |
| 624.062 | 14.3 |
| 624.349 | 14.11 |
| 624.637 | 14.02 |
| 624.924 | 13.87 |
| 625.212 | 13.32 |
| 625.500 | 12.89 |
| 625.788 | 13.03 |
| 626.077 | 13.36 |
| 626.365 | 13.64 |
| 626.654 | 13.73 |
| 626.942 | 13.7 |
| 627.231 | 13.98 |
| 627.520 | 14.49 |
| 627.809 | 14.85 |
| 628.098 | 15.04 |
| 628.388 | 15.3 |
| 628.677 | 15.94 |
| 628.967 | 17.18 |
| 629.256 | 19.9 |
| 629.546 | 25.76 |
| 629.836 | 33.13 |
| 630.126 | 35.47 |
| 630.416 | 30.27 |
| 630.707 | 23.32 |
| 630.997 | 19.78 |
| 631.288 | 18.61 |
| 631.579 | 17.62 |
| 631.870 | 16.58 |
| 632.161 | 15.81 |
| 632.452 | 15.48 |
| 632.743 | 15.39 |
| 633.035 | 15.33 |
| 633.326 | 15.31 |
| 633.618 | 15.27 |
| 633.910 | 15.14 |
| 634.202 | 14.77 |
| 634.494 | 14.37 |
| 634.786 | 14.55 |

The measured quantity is 0.29 nm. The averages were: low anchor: 21.7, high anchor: 14.7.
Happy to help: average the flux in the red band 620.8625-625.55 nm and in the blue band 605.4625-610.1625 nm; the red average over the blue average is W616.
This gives 0.69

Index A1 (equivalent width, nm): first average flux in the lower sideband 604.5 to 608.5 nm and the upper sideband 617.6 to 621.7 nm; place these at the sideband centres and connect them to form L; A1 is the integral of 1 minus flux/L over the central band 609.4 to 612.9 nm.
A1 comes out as 0.11 nm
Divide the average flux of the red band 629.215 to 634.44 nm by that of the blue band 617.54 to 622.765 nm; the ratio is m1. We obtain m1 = 1.36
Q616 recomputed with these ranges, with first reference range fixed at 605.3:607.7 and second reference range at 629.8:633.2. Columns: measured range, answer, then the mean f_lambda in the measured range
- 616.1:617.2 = 0.242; 14.2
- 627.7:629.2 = 0.330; 15.9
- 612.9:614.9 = 0.328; 14.8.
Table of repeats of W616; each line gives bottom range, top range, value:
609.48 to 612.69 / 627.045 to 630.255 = 1.24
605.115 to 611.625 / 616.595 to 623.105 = 0.76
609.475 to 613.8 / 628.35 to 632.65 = 1.35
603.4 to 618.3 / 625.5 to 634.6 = 1.05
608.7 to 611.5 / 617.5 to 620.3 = 0.74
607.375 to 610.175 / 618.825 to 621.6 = 0.62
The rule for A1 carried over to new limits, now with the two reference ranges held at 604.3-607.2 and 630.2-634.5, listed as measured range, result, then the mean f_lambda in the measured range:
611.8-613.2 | 0.079 nm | 15.3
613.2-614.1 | 0.092 nm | 14.7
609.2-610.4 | -0.265 nm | 19.6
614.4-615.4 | 0.092 nm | 15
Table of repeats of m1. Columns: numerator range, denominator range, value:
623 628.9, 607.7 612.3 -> 0.70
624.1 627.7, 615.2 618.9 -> 0.95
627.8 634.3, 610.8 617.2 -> 1.30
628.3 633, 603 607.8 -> 1.29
